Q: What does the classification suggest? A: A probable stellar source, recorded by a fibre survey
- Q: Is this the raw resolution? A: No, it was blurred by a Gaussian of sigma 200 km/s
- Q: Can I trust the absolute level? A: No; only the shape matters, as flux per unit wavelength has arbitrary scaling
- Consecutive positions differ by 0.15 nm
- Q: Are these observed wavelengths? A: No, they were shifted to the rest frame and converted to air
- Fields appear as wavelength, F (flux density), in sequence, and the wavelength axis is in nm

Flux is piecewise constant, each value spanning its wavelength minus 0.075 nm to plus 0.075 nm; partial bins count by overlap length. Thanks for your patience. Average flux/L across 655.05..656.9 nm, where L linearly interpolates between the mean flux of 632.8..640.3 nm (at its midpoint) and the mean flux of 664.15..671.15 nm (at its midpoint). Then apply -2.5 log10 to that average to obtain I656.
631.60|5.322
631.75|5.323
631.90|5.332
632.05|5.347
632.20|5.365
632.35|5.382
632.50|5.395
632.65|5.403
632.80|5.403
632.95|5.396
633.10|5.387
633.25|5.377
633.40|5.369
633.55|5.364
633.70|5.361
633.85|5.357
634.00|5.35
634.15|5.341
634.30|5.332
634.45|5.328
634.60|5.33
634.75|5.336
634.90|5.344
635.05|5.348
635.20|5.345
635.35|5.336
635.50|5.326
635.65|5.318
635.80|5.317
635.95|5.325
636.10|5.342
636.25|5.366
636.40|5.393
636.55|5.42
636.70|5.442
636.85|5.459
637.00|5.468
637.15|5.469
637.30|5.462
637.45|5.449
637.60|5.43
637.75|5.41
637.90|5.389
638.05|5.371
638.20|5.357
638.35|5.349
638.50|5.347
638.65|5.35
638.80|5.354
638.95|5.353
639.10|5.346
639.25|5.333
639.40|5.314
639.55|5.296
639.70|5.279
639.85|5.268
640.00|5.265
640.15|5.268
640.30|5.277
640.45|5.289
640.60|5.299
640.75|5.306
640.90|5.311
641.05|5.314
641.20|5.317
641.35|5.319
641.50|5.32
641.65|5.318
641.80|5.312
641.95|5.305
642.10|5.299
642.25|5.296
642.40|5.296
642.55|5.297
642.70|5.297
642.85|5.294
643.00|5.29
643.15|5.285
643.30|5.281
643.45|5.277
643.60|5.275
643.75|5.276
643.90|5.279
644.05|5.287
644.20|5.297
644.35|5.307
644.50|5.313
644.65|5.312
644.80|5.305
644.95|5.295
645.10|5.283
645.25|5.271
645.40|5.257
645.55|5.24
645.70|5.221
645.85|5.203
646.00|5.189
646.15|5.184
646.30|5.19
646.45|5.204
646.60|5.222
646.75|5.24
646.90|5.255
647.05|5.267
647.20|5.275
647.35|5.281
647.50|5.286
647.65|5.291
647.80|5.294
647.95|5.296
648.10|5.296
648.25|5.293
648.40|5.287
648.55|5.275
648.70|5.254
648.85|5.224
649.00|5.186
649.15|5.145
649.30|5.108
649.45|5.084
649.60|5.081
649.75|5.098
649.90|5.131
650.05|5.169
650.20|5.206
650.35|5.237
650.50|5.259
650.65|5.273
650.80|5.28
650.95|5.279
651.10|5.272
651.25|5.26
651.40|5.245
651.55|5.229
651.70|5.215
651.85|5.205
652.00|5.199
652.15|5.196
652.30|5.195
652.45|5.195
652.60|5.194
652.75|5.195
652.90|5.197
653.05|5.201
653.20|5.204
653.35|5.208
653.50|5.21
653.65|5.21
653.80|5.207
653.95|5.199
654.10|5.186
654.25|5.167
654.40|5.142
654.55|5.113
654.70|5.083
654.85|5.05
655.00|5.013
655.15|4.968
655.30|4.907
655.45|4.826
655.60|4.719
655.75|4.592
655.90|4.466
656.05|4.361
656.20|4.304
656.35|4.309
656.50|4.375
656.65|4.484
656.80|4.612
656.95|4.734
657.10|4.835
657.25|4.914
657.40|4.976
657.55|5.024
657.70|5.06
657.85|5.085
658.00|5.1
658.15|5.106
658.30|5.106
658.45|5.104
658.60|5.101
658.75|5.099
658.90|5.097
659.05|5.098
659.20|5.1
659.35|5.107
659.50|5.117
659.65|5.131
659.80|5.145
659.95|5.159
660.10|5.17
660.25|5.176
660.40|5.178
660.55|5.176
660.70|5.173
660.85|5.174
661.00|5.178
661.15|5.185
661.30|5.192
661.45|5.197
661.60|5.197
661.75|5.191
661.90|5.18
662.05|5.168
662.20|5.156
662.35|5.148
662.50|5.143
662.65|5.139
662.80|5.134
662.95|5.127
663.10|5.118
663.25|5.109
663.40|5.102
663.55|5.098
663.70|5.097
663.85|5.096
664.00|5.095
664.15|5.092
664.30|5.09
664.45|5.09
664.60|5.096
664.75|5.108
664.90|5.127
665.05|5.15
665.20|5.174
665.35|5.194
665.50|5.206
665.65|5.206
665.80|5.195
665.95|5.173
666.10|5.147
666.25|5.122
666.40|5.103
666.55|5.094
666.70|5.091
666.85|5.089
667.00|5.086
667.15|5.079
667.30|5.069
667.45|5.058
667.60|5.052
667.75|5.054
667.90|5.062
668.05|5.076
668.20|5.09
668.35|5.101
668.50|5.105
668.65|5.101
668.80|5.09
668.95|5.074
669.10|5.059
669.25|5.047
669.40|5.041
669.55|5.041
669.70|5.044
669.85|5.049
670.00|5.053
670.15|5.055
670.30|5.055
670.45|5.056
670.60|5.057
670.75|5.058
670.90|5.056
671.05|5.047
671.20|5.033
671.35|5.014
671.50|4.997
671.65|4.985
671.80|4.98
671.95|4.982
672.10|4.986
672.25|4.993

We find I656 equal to 0.14 mag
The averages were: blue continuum 5.36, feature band 4.58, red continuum 5.09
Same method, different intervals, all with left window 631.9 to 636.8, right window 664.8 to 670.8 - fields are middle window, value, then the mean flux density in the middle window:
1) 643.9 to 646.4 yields 0.00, 5.26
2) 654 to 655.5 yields 0.03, 5.05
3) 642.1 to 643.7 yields 0.00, 5.29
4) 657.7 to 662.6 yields 0.00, 5.14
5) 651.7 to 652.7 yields 0.00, 5.2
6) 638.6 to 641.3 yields 0.00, 5.31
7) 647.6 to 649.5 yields 0.00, 5.23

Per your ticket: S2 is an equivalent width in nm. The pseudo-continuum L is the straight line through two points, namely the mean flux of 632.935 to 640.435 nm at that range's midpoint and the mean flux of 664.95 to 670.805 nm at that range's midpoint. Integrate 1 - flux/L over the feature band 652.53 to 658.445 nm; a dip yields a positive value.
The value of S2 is 0.29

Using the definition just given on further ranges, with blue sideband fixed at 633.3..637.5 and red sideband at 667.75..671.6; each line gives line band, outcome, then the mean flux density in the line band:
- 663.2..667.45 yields -0.018 nm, 5.12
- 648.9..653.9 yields 0.024 nm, 5.2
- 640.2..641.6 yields 0.004 nm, 5.31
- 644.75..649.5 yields 0.020 nm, 5.24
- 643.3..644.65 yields 0.001 nm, 5.29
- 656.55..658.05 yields 0.087 nm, 4.87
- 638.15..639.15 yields -0.002 nm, 5.35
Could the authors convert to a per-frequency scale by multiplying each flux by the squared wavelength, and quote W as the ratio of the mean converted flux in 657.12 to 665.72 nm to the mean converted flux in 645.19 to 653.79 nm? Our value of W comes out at 1.02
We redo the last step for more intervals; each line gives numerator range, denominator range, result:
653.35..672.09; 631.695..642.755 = 1.02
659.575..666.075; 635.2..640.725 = 1.04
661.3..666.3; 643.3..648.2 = 1.03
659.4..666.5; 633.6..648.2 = 1.04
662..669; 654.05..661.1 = 1.06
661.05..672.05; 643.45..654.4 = 1.03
